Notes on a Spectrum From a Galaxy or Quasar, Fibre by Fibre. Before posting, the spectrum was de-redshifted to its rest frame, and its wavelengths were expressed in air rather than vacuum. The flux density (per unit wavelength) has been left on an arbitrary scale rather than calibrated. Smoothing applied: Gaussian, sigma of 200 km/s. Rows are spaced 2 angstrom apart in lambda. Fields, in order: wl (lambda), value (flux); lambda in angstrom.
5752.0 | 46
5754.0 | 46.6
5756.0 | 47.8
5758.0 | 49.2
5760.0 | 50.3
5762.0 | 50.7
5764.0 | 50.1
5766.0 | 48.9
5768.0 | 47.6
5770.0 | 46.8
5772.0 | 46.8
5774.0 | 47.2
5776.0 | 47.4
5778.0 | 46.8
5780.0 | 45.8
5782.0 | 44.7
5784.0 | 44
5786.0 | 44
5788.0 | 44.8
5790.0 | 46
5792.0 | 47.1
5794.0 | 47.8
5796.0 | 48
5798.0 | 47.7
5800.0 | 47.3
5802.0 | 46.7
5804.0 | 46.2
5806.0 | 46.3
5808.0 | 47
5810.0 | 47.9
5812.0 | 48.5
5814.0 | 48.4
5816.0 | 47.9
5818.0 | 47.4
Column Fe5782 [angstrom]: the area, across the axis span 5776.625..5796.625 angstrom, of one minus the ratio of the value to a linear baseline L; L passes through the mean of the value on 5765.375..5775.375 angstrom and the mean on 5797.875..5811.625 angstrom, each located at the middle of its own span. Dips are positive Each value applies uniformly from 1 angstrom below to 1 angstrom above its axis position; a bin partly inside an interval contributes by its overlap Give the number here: 0.6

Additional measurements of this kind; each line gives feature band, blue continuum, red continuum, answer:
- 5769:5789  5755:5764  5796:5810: 1.07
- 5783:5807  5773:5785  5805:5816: 0.26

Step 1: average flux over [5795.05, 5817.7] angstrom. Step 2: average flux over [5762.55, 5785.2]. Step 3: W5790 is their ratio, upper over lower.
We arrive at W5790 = 1.01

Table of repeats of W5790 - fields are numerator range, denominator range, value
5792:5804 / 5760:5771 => 0.97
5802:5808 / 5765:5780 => 0.98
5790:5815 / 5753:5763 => 0.97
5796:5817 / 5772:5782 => 1.02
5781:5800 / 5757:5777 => 0.95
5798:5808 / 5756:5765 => 0.94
